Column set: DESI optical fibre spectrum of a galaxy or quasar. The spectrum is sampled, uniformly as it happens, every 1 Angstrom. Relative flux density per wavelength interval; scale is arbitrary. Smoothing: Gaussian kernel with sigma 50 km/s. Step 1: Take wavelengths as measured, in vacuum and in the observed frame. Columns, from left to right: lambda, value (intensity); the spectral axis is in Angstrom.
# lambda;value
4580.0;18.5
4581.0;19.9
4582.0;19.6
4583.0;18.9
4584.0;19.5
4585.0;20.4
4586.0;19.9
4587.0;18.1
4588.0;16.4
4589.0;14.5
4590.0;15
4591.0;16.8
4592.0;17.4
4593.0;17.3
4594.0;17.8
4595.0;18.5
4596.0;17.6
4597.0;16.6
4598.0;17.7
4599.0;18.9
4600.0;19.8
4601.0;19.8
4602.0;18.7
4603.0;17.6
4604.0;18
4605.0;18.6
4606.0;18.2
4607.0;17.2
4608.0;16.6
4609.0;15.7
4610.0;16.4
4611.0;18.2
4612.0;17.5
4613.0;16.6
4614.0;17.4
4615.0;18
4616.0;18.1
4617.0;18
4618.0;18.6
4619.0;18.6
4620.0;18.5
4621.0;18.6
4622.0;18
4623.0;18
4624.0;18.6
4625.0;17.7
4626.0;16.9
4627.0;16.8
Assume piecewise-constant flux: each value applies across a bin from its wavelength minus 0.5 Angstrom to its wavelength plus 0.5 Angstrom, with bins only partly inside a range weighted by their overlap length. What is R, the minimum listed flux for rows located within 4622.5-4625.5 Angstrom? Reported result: 17.7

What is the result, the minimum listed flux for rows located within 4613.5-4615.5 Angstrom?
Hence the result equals 17.4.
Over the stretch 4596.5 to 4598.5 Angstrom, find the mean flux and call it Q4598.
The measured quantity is 17.1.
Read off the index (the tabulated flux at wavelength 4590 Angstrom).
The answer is 15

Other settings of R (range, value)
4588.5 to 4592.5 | 14.5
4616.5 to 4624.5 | 18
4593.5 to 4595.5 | 17.8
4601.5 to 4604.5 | 17.6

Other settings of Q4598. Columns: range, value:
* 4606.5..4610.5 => 16.5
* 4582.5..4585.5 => 19.6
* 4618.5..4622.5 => 18.4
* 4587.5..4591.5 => 15.7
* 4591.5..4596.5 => 17.7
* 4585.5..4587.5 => 19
